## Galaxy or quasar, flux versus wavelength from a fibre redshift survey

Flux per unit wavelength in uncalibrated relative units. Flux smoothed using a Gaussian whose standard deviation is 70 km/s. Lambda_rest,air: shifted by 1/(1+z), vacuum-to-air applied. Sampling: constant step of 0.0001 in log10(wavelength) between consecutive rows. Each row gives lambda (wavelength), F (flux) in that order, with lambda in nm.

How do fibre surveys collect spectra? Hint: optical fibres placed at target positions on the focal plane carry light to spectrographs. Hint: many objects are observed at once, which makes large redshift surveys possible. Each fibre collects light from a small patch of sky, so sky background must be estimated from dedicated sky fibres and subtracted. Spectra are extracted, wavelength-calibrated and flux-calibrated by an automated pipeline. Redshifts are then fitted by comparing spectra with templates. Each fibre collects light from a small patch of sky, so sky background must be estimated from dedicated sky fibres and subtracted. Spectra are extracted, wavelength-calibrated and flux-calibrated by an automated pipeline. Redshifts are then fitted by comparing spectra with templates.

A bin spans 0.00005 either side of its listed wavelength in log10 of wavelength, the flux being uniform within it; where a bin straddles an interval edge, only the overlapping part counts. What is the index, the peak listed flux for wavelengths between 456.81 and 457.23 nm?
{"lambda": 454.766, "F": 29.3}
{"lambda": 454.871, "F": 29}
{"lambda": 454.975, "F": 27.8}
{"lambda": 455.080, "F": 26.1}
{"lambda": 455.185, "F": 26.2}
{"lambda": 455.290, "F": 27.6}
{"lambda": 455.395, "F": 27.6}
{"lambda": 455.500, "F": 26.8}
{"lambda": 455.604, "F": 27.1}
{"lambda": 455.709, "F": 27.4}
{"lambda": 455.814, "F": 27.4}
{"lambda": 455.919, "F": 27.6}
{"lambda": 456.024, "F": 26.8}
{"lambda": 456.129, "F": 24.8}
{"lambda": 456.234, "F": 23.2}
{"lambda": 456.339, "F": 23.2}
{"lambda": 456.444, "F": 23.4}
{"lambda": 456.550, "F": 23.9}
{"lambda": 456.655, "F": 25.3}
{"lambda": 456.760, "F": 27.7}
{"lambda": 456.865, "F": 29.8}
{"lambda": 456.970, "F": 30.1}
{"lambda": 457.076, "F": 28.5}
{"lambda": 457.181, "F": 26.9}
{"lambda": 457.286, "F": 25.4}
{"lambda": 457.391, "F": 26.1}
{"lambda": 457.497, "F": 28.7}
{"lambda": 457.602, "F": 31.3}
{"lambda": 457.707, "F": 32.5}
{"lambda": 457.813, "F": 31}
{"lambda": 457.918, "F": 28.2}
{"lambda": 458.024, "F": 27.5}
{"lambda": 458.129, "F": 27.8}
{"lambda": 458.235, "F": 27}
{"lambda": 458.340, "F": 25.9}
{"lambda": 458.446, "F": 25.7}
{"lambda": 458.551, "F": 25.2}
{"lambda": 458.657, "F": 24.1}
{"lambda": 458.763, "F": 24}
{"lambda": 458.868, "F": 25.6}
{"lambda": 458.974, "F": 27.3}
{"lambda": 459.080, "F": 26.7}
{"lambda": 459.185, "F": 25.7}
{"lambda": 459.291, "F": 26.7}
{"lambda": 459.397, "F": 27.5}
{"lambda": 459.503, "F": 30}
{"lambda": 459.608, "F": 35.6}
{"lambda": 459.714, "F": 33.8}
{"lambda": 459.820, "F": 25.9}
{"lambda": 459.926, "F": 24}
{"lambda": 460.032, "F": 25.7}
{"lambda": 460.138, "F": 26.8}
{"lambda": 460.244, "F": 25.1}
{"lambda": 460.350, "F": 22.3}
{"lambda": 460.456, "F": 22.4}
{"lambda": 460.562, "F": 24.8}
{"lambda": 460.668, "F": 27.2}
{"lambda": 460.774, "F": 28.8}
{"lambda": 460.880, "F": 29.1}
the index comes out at 30.1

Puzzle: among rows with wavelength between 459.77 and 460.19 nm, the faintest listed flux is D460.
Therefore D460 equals 24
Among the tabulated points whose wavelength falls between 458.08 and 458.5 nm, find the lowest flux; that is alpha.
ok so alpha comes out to 25.7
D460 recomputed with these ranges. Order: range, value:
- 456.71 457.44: 25.4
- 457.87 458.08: 27.5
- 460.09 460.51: 22.3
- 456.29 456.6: 23.2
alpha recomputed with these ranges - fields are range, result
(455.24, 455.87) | 26.8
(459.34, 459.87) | 25.9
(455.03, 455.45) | 26.1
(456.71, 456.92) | 27.7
